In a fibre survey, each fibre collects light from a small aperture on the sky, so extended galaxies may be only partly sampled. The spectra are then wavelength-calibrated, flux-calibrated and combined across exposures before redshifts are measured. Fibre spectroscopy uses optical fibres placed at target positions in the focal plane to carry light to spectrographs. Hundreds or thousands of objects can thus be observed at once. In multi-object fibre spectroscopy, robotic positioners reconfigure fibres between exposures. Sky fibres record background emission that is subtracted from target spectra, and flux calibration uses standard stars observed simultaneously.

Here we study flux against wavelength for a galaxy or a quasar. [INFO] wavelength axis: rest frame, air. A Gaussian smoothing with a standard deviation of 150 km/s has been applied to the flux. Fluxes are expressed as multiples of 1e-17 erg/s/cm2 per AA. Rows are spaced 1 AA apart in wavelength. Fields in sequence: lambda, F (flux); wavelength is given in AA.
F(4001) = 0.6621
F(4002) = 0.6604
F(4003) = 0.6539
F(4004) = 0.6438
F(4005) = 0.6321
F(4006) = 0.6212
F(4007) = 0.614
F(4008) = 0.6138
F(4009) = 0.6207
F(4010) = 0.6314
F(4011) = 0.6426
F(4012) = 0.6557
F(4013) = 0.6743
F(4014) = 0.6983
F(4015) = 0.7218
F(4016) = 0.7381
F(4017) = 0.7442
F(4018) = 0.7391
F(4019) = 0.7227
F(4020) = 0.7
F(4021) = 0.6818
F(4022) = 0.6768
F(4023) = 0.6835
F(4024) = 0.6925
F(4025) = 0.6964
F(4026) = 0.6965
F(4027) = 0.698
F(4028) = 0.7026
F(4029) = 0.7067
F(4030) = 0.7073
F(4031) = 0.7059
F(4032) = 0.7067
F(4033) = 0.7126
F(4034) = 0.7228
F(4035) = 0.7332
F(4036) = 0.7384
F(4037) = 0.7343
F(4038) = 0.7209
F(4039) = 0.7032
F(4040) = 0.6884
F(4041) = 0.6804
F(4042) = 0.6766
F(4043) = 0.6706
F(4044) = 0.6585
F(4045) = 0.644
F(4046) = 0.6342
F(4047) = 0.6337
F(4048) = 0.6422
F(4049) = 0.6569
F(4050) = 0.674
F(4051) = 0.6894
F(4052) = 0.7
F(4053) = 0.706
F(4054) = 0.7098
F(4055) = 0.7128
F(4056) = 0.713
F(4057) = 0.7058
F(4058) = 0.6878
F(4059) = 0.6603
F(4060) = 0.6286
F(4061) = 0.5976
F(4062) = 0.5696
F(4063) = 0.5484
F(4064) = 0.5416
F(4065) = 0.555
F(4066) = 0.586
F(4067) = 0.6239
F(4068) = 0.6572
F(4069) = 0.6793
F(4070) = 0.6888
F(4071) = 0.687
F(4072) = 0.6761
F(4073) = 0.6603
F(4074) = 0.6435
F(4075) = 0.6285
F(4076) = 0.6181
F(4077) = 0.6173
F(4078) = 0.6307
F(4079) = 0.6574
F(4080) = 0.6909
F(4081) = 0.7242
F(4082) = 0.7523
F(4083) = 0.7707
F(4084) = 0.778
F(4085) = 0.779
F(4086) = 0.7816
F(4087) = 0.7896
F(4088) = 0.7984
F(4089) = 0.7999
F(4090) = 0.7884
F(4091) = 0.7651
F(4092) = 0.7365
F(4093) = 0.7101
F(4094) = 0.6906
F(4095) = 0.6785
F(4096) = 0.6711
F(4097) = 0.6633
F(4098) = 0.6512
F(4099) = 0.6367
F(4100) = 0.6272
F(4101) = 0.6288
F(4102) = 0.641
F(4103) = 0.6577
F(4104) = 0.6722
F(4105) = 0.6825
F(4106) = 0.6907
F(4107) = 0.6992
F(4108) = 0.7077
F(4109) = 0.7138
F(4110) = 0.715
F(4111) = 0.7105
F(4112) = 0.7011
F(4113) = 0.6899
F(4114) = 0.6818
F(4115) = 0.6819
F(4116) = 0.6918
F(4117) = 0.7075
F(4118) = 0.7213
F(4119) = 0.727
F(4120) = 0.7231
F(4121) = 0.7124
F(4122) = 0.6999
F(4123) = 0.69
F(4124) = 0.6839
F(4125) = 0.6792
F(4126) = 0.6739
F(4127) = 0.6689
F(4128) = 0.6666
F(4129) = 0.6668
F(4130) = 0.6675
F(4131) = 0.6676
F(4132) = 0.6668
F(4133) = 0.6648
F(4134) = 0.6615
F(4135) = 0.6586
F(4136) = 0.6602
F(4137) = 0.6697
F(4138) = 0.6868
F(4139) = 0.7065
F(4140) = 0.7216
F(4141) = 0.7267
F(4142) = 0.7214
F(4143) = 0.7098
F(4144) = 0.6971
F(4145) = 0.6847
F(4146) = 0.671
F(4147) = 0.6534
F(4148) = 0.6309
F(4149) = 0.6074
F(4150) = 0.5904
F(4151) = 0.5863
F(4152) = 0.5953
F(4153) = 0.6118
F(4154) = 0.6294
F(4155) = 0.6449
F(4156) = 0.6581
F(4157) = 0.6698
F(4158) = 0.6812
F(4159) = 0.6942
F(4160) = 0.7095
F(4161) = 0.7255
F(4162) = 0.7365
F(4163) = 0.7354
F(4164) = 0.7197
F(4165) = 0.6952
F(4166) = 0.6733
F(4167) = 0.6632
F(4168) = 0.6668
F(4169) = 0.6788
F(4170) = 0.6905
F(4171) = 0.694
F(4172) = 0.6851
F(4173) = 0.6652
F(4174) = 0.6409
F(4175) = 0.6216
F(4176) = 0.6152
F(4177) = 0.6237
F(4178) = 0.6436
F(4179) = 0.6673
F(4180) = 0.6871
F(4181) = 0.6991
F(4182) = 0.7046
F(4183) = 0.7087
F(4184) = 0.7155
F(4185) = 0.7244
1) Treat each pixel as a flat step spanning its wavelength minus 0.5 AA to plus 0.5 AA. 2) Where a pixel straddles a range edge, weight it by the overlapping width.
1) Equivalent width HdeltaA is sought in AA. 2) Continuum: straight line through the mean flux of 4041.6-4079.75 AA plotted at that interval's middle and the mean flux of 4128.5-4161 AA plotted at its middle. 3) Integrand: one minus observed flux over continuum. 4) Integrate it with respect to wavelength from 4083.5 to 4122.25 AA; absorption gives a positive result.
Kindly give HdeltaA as -3.0 AA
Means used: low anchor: 0.649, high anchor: 0.666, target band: 0.708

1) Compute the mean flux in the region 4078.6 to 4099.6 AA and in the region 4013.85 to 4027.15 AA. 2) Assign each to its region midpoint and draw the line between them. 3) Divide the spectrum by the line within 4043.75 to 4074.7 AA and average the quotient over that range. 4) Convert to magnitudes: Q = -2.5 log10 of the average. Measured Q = 0.11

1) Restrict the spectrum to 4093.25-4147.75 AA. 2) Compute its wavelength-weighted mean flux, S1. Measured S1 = 0.683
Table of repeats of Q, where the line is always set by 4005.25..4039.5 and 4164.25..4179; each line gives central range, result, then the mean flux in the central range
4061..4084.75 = 0.05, 0.652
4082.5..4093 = -0.14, 0.775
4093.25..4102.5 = 0.04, 0.656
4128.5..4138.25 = 0.01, 0.667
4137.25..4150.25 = -0.02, 0.679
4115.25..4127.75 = -0.04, 0.697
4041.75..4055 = 0.03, 0.67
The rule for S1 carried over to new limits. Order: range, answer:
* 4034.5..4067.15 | 0.662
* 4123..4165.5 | 0.673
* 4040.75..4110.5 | 0.678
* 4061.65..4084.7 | 0.653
